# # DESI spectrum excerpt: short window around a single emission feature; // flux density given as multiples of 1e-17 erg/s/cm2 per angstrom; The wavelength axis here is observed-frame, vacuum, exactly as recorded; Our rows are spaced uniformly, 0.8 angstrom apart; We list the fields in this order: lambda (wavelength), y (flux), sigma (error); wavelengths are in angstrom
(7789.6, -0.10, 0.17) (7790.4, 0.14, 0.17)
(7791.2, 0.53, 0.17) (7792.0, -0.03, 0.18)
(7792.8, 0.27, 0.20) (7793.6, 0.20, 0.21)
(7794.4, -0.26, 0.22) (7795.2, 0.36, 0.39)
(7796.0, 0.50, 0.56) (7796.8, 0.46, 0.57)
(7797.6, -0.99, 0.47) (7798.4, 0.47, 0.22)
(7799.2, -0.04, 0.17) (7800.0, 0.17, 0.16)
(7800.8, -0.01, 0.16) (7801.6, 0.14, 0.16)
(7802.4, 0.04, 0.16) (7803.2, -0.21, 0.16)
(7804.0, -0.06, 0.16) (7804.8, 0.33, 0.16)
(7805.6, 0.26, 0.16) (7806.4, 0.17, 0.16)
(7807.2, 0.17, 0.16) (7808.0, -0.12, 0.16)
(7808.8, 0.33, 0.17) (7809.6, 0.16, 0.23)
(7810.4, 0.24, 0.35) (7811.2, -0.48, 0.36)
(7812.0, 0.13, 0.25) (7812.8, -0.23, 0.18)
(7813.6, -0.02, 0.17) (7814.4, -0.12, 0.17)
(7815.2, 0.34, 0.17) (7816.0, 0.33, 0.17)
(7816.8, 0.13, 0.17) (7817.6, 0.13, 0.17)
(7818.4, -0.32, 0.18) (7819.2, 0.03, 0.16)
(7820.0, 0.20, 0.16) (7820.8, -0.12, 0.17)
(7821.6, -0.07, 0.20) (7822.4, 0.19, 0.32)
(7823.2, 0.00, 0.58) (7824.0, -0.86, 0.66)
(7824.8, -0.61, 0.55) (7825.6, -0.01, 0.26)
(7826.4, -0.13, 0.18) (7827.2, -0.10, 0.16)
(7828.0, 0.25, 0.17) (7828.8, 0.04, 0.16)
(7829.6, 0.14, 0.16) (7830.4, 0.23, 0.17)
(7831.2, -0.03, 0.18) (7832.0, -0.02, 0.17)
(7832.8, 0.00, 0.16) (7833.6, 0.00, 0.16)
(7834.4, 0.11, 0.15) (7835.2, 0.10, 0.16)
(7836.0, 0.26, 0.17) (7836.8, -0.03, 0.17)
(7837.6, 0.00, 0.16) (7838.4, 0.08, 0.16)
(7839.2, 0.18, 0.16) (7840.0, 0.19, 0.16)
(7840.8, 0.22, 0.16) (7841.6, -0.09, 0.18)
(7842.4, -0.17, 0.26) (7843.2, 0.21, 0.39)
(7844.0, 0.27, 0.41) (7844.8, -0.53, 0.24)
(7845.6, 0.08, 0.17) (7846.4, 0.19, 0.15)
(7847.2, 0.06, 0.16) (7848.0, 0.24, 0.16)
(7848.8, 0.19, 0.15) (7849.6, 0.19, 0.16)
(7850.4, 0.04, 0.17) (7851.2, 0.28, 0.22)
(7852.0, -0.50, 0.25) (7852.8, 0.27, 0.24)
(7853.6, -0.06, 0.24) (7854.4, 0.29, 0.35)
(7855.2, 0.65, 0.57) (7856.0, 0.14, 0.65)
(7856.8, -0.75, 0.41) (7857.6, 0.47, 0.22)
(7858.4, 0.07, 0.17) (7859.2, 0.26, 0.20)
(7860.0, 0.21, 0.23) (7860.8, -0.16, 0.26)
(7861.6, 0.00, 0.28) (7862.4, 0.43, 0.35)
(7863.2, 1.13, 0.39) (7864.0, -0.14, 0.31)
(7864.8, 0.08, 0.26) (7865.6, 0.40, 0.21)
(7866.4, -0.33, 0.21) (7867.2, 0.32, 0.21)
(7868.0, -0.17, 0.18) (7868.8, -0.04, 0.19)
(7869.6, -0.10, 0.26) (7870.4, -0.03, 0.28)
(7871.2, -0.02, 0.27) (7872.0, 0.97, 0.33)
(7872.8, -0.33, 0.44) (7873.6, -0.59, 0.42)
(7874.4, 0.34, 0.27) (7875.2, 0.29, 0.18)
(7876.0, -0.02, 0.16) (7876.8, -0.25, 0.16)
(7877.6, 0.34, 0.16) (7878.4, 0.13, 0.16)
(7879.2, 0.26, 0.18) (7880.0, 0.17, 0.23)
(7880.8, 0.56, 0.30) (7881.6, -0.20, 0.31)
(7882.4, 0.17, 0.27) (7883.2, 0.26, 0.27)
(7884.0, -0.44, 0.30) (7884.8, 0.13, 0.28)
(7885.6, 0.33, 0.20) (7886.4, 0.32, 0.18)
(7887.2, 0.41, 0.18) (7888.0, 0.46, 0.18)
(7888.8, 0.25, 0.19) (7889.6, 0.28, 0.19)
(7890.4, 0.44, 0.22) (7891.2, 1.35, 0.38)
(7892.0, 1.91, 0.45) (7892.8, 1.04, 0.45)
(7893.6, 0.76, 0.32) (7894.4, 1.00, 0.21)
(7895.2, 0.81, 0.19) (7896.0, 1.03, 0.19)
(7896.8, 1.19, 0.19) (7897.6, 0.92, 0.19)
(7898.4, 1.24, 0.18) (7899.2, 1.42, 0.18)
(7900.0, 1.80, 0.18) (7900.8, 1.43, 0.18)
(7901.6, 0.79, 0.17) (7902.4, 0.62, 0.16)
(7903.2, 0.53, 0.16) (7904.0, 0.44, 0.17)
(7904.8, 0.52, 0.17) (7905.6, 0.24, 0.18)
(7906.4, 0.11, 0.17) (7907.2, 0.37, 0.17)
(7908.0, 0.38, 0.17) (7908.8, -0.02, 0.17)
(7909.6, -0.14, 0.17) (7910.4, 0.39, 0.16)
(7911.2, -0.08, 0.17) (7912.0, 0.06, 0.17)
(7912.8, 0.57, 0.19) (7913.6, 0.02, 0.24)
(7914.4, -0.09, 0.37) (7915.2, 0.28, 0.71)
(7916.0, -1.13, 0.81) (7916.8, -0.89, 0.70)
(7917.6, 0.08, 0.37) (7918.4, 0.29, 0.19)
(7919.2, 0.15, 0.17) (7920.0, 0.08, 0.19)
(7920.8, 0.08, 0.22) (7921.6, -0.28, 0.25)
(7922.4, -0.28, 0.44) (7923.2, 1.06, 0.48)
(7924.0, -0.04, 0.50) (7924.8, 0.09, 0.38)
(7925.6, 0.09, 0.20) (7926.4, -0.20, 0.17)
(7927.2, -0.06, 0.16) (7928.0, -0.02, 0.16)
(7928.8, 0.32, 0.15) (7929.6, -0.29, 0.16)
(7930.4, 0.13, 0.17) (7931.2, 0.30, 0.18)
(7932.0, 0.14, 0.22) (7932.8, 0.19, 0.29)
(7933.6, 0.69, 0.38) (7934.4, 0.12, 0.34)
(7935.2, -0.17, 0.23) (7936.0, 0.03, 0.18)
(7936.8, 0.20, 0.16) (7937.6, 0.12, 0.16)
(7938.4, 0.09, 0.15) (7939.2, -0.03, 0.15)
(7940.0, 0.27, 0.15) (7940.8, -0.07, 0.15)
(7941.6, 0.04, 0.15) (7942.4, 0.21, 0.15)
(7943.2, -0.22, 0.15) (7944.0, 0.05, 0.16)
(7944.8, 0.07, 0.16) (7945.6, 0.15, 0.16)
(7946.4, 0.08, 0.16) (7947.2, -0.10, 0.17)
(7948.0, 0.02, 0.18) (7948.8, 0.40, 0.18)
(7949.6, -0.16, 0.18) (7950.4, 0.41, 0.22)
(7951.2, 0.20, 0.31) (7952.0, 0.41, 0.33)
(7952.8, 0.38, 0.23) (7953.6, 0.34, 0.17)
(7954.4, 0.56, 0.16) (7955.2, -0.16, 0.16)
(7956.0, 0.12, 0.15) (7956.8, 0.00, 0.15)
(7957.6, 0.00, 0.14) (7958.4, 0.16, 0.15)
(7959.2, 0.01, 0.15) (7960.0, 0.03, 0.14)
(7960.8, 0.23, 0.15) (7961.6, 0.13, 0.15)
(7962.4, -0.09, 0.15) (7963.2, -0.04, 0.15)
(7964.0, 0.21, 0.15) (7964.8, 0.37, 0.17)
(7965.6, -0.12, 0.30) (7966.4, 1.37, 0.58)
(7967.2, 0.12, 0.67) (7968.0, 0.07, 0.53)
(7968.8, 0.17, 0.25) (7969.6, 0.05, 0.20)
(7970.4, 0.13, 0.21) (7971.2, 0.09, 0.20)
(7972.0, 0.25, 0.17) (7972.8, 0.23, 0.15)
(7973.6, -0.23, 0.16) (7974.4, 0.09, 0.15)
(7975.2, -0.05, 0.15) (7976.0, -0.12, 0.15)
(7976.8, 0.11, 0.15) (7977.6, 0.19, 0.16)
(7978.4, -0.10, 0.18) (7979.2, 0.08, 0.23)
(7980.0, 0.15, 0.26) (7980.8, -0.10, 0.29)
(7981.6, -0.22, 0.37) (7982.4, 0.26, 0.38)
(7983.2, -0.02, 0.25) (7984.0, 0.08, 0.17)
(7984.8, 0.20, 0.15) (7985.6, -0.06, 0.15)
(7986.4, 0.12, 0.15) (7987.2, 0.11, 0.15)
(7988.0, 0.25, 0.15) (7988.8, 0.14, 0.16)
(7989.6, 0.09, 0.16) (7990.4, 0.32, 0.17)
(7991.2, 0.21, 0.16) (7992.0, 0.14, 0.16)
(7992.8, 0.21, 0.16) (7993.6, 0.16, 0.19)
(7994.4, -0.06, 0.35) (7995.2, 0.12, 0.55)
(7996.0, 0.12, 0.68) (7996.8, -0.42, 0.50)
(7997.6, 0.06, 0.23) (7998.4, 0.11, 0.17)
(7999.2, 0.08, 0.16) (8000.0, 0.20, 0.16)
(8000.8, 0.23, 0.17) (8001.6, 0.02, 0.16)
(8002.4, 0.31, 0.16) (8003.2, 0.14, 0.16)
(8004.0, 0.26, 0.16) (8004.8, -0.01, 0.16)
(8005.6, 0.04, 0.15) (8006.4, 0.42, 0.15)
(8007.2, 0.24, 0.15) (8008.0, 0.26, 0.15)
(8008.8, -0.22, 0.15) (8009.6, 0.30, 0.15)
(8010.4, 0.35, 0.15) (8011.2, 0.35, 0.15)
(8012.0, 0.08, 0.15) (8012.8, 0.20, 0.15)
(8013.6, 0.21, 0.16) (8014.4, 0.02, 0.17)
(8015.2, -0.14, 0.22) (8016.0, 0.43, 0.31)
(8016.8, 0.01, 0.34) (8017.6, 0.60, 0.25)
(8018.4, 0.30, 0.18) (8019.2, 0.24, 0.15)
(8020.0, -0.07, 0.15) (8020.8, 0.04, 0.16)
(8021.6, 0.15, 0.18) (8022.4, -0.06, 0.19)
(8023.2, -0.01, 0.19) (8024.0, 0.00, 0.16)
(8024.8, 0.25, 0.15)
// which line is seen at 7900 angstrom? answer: [O II] 3727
